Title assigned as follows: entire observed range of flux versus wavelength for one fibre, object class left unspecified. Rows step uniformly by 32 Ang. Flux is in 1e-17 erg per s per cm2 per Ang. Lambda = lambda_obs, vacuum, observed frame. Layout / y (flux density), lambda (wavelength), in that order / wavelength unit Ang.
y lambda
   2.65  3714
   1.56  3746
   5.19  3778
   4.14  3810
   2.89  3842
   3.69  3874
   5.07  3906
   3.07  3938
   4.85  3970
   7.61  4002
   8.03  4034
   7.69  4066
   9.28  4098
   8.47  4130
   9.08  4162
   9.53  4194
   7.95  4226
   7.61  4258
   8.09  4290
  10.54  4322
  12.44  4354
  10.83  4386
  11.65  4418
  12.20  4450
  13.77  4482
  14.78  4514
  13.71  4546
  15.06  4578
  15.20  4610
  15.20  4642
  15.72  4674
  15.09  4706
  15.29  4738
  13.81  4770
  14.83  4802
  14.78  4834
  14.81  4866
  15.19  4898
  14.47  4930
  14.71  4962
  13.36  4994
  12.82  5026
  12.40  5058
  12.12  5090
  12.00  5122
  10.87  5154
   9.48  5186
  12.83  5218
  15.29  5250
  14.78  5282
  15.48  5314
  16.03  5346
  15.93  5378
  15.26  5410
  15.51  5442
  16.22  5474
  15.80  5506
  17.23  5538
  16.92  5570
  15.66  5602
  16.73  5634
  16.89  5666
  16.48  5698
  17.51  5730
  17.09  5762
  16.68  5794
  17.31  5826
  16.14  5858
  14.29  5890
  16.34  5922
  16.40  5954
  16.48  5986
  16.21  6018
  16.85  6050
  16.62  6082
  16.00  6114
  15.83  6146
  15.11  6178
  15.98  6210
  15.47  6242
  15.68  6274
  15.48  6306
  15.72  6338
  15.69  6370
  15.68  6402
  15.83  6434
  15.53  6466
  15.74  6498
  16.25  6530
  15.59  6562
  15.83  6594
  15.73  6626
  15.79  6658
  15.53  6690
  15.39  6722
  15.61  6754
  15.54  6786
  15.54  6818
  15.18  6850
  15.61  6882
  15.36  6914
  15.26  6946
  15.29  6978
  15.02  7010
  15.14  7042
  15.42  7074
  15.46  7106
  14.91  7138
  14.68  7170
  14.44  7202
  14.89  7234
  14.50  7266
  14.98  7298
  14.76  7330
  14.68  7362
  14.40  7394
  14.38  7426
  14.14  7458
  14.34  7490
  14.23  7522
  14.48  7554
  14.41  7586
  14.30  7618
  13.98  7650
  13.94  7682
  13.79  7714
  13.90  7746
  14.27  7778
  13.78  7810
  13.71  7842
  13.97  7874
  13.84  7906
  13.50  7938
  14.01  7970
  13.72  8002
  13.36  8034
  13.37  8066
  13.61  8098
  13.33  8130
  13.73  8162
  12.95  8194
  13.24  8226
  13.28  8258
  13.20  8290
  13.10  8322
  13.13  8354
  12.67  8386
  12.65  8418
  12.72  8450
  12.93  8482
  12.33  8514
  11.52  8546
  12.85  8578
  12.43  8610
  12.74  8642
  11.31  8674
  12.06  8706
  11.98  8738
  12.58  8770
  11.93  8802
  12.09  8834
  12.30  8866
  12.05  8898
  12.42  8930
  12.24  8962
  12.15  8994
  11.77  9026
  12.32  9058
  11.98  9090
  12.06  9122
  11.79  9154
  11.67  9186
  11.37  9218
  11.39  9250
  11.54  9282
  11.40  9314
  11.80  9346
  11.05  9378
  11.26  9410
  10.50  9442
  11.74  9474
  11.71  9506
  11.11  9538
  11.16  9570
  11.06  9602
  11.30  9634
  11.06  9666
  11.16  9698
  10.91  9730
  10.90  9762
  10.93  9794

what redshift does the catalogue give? 0.000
